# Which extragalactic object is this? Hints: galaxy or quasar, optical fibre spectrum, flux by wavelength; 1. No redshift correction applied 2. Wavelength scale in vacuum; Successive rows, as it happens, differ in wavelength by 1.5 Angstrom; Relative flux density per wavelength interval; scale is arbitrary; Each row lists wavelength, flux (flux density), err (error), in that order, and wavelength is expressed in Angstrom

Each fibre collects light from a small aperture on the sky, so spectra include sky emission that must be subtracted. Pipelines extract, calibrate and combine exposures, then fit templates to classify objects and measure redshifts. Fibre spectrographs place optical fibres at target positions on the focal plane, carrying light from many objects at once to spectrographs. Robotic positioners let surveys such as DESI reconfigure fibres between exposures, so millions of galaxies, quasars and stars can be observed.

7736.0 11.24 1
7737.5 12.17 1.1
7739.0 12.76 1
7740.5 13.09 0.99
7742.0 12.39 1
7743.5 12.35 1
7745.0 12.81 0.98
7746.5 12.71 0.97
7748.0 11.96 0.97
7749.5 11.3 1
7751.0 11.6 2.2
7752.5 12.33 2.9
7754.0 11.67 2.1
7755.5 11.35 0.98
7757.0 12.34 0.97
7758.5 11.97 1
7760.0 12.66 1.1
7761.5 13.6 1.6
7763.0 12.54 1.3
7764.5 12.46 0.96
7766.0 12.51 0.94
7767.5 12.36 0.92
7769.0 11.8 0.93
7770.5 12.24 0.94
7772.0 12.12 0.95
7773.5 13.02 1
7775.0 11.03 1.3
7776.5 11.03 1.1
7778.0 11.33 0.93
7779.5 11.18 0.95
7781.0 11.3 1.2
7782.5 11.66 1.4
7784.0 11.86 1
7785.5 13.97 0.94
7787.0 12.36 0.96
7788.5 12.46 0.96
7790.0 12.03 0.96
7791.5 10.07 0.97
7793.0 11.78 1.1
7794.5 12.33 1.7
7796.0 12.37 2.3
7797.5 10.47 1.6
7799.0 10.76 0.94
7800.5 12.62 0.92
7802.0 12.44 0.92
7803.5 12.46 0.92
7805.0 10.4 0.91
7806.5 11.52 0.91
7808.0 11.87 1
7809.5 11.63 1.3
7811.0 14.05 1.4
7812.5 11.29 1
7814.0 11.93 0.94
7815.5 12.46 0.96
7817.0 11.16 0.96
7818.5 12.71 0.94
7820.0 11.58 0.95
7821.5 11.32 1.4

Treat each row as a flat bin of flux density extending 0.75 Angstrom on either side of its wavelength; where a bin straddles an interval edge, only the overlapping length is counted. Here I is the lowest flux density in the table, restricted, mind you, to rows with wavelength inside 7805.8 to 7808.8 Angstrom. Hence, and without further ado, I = 11.52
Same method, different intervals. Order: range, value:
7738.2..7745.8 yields 12.35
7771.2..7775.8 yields 11.03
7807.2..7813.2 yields 11.29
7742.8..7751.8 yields 11.3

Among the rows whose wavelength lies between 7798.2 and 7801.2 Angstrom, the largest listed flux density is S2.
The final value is 12.62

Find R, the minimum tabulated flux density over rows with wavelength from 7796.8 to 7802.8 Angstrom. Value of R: 10.47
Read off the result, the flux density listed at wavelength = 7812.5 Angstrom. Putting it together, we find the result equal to 11.29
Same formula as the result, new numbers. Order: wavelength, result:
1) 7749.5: 11.3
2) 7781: 11.3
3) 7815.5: 12.46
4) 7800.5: 12.62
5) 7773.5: 13.02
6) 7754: 11.67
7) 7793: 11.78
